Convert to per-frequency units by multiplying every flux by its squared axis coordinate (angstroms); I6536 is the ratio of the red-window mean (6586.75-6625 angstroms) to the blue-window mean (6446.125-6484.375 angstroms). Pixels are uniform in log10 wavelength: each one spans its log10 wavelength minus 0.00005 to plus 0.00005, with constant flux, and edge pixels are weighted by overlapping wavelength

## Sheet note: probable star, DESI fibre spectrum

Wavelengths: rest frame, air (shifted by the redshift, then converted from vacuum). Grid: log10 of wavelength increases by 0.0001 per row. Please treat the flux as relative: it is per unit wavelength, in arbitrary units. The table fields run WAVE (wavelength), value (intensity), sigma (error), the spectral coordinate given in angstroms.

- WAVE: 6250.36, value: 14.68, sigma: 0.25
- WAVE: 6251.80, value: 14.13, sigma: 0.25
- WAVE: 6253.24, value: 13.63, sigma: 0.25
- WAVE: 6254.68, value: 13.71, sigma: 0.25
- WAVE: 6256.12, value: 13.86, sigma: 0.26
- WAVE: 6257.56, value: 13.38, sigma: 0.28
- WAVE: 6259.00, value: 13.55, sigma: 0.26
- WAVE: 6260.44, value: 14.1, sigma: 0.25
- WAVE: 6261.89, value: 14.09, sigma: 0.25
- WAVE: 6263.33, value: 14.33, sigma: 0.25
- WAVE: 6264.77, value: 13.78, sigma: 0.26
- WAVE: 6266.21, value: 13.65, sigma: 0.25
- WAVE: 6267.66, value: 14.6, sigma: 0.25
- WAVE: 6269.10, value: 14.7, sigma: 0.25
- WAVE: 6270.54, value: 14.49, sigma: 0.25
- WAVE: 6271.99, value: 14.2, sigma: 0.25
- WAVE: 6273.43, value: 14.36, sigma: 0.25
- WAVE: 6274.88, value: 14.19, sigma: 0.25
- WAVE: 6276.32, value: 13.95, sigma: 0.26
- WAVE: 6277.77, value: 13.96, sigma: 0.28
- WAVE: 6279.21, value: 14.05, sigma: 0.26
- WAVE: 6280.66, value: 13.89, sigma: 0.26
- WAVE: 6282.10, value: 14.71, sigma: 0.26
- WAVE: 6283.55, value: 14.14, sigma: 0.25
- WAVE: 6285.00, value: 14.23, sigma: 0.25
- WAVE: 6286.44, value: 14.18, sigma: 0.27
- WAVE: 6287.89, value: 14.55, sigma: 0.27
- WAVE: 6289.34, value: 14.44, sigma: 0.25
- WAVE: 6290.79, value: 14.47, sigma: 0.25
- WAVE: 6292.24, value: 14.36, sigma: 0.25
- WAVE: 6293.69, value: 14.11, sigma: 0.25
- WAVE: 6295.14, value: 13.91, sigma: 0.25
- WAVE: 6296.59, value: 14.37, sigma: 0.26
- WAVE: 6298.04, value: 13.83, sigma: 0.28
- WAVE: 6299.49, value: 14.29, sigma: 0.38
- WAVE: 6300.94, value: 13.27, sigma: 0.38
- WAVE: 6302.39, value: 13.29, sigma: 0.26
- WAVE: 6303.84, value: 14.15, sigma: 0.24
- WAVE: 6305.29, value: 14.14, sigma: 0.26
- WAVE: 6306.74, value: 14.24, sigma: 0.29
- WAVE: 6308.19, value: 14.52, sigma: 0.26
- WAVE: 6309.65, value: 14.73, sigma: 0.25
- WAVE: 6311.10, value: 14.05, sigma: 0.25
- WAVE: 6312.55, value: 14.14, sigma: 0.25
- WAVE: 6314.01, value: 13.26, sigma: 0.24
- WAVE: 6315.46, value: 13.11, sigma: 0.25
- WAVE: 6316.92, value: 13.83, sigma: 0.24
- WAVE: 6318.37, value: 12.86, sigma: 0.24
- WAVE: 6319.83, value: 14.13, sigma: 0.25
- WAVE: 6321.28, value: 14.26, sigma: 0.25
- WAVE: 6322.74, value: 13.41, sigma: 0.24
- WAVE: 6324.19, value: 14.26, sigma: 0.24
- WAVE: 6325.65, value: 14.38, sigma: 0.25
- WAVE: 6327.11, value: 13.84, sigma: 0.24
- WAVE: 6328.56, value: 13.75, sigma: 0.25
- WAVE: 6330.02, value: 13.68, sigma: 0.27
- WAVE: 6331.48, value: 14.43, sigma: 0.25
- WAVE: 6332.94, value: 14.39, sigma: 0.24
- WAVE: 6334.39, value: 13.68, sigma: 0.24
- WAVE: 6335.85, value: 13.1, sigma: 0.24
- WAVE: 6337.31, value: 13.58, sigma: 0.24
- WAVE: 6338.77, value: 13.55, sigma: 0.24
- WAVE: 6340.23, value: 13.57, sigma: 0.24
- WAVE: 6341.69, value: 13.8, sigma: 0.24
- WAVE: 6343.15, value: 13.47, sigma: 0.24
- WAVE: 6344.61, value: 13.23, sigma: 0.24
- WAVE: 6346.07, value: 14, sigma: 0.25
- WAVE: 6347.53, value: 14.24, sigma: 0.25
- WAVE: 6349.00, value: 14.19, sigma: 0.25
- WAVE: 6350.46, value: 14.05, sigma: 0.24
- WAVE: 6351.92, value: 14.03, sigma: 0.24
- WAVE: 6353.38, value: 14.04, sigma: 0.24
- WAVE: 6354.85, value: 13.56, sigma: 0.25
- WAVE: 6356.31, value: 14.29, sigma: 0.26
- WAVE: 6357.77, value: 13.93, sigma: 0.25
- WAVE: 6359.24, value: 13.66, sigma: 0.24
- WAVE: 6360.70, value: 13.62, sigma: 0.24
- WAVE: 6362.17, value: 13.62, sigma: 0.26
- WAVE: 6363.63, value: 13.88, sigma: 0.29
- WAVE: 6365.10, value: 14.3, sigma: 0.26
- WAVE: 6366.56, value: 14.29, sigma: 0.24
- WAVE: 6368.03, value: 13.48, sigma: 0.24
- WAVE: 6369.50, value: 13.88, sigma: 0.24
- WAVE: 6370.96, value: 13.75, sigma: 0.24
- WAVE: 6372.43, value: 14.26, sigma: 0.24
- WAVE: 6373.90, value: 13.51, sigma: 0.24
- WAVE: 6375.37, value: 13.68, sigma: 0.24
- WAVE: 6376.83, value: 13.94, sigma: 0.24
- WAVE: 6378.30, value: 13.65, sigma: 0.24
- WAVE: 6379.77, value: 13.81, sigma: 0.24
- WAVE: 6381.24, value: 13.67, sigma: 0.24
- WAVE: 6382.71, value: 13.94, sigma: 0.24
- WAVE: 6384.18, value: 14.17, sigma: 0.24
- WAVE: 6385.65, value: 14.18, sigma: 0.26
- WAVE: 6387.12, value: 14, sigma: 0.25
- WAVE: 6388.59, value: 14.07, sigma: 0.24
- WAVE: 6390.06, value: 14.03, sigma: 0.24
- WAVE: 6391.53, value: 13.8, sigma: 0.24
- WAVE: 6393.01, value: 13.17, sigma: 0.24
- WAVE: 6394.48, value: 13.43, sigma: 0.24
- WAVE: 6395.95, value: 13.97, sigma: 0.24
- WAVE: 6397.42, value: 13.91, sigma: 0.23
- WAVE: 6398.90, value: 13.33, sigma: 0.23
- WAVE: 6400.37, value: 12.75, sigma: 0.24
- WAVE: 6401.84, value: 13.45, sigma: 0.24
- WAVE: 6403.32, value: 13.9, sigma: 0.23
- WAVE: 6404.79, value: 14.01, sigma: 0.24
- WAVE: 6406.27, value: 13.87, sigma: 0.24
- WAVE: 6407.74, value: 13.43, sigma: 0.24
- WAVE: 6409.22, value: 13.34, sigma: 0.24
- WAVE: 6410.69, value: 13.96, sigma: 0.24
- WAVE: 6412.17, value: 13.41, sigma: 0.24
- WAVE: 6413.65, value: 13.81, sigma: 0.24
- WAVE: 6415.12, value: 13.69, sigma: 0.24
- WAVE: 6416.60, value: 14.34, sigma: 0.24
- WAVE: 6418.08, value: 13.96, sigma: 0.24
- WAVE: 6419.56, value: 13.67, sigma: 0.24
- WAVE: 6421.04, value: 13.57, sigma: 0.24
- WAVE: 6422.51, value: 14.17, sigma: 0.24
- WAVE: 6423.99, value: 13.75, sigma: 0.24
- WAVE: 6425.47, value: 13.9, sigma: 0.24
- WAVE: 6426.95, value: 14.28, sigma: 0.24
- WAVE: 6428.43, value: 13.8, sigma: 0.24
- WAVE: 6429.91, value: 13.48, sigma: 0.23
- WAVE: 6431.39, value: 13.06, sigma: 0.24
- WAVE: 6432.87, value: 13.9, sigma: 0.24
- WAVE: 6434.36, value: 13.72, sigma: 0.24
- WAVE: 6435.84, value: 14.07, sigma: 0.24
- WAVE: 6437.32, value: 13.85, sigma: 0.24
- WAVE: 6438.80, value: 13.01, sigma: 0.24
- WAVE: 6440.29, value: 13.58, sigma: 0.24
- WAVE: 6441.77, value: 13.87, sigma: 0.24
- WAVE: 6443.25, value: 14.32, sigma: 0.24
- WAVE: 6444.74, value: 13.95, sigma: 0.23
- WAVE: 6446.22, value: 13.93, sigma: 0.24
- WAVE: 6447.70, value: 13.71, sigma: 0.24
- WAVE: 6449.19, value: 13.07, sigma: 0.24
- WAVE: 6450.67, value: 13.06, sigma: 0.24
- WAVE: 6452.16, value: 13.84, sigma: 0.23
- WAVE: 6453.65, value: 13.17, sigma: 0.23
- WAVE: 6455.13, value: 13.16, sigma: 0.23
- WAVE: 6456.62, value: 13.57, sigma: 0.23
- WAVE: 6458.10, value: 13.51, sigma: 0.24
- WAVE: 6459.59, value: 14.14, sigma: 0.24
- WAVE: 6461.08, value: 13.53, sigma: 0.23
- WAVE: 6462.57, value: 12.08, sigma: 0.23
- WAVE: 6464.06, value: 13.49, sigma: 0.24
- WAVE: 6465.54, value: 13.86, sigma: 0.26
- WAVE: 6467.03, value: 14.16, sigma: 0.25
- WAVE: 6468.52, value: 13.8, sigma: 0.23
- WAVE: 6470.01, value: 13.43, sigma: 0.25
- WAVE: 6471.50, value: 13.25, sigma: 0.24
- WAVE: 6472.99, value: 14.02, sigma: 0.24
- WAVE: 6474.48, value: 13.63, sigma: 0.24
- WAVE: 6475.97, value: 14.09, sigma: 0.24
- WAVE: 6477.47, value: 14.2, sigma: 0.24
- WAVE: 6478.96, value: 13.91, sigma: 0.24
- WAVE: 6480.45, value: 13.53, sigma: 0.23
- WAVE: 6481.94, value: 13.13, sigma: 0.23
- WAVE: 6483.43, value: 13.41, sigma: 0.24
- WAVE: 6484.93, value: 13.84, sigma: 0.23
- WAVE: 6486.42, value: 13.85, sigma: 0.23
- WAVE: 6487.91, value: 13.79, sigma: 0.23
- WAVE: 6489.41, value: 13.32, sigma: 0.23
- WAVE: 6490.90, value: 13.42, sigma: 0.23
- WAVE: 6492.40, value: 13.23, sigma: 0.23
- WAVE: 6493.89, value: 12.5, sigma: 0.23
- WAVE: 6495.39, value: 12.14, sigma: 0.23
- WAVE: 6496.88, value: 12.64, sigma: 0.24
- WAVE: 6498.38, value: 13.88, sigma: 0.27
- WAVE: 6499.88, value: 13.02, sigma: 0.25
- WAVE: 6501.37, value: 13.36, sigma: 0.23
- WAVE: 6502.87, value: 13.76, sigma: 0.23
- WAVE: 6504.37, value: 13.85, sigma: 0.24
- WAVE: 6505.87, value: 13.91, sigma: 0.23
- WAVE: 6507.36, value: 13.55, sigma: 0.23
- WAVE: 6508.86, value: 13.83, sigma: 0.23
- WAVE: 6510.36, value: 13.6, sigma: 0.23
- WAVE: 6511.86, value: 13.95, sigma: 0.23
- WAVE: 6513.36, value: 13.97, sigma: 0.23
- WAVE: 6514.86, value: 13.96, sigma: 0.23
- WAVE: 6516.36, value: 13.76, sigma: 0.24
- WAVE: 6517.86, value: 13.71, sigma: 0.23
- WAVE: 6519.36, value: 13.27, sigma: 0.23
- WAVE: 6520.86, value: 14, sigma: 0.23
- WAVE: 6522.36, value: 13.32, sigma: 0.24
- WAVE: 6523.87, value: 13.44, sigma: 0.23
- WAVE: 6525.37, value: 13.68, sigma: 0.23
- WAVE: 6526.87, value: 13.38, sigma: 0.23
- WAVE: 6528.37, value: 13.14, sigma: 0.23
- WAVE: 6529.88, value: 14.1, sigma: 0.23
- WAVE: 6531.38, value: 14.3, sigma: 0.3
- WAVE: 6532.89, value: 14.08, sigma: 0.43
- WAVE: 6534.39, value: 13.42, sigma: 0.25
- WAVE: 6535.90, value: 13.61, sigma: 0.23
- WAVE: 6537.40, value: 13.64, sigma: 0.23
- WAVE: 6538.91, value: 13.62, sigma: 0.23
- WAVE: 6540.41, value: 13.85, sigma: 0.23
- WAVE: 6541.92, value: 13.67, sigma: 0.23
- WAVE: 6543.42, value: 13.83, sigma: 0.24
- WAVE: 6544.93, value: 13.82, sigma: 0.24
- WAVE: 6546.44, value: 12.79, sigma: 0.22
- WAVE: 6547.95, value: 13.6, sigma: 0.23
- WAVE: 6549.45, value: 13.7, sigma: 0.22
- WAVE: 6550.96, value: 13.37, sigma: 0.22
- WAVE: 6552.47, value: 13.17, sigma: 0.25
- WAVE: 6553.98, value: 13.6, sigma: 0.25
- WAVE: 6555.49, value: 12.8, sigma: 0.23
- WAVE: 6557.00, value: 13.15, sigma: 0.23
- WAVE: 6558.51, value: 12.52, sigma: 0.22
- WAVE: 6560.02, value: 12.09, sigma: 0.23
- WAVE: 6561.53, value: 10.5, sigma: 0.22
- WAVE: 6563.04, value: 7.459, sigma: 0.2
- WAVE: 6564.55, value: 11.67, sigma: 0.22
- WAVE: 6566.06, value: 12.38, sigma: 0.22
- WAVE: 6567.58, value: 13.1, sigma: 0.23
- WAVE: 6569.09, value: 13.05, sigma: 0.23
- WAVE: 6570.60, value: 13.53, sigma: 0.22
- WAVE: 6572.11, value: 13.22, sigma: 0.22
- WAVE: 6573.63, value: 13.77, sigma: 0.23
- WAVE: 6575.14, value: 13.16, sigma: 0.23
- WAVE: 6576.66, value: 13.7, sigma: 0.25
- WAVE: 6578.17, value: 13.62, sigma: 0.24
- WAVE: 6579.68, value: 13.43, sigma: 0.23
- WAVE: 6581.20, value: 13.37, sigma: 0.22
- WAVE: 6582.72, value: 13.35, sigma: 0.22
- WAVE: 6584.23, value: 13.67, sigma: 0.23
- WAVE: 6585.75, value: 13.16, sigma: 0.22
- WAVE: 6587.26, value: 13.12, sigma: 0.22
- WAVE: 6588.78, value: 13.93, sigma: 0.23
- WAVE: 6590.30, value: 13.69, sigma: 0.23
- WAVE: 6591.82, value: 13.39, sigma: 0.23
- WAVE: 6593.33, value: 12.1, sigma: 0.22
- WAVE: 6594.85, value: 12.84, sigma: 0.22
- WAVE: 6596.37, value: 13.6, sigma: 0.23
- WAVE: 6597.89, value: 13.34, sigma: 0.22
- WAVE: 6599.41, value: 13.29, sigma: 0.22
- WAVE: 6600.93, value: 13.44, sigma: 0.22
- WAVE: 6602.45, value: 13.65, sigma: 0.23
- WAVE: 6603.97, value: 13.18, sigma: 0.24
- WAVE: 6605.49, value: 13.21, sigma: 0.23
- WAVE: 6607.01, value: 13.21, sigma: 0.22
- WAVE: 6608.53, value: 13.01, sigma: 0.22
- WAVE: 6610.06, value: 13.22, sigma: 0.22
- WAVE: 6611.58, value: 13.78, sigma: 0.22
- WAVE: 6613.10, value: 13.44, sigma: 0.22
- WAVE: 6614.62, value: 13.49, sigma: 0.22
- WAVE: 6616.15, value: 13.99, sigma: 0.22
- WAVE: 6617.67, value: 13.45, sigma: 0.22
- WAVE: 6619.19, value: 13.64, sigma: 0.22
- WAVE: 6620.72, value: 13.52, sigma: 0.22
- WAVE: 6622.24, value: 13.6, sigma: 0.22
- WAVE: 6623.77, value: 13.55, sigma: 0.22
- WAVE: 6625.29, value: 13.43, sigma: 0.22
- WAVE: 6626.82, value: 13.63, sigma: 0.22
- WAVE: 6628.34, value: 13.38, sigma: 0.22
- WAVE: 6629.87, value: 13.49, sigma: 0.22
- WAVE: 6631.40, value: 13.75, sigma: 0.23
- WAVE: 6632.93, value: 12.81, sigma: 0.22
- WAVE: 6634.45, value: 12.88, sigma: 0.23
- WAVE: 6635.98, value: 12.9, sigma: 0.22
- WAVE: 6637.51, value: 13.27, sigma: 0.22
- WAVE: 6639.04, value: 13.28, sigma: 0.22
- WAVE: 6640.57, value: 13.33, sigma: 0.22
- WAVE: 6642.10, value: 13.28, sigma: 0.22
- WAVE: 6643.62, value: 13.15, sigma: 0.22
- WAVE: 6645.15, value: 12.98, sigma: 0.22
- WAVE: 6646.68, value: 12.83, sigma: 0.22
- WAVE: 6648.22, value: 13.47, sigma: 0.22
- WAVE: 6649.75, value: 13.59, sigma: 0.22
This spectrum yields 1.03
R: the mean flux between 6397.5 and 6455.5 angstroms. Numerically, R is 13.7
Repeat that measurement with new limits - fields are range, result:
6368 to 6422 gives 13.8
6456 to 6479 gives 13.7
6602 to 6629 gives 13.5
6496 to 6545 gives 13.7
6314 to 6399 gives 13.8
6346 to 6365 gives 13.9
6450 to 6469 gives 13.5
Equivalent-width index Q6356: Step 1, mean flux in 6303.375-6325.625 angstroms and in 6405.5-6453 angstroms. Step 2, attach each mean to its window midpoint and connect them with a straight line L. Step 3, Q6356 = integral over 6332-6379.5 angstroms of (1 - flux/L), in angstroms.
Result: 0.2 angstroms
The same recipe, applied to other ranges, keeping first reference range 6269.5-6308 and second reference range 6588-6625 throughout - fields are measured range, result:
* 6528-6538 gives -0.15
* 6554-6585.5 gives 1.82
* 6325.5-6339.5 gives 0.24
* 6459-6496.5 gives 0.57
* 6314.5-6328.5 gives 0.30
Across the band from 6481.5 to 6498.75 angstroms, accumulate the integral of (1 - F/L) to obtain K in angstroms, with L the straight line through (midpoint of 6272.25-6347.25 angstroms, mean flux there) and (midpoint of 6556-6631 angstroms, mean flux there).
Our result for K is 0.2 angstroms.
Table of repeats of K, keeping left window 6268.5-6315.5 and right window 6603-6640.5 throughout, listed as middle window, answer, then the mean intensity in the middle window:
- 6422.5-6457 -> 0.3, 13.7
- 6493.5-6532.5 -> 0.2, 13.6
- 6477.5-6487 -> 0.0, 13.7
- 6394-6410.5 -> 0.3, 13.6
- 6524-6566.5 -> 1.6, 13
